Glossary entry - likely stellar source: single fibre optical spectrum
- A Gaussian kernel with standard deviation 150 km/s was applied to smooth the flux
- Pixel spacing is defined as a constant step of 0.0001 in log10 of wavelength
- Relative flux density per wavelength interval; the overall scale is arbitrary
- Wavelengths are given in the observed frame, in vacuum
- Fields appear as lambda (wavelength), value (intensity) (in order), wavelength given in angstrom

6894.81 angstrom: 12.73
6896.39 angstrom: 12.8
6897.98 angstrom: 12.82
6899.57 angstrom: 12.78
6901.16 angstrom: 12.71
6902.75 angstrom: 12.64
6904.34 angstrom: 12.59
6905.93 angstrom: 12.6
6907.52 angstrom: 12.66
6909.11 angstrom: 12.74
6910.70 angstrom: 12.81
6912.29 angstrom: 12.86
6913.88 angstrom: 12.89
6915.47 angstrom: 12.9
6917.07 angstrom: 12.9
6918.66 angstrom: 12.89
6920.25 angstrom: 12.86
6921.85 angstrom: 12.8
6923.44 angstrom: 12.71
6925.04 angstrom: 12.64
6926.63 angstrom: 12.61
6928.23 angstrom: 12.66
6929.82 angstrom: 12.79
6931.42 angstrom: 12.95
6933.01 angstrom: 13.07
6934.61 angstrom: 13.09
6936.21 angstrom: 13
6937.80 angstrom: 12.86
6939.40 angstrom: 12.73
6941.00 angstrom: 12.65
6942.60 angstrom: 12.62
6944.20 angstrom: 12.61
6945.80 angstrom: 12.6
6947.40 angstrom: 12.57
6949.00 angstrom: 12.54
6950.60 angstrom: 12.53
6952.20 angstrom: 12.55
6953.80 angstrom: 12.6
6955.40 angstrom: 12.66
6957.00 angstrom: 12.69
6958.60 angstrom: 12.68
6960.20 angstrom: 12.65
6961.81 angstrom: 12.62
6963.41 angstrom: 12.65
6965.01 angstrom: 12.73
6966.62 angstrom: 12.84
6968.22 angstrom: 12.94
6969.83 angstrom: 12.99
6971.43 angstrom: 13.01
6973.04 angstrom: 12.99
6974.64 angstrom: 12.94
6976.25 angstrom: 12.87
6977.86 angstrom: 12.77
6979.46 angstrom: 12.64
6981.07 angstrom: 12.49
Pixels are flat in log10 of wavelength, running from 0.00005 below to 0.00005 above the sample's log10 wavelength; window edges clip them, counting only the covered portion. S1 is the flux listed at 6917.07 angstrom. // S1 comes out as 12.9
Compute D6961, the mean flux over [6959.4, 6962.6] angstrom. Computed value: 12.6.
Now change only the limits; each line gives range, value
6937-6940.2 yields 12.8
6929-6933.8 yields 13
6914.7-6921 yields 12.9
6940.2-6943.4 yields 12.6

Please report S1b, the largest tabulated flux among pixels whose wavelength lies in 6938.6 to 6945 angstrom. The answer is 12.73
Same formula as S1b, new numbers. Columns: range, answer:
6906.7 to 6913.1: 12.86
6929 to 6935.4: 13.09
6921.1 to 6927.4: 12.8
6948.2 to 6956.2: 12.66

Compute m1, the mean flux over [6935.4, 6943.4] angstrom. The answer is 12.8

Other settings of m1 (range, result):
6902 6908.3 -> 12.6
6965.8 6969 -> 12.9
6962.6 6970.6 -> 12.8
